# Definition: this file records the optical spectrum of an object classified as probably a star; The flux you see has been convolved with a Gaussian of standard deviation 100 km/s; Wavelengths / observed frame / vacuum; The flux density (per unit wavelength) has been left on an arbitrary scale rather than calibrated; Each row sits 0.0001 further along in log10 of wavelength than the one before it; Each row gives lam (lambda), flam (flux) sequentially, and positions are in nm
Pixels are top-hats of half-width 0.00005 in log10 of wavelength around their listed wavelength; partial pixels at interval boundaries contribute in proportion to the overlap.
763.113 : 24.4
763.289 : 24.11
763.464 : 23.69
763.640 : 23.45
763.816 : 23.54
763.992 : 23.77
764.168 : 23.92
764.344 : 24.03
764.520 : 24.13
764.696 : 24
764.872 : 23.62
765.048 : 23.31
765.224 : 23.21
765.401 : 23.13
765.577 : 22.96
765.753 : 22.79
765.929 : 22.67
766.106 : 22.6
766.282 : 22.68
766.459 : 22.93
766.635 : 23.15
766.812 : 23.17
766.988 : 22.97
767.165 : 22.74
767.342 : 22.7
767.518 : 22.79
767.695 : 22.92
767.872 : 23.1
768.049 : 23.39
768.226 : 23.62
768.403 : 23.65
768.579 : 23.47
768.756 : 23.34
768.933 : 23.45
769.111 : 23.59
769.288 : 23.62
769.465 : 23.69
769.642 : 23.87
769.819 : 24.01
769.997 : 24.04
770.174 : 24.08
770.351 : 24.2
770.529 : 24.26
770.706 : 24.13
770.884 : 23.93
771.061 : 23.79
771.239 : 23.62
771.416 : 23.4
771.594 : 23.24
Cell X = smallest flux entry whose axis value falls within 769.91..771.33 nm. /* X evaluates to 23.62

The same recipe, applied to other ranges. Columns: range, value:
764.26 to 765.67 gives 22.96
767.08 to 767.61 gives 22.7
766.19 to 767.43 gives 22.68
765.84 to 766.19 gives 22.6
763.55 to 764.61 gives 23.45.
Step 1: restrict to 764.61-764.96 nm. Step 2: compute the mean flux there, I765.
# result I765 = 23.8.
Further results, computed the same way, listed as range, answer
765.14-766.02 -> 22.9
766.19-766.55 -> 22.8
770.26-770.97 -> 24.1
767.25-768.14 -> 23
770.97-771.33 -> 23.7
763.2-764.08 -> 23.7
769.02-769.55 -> 23.6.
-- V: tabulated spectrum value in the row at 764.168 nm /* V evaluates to 23.92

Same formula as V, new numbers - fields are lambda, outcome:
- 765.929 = 22.67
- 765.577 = 22.96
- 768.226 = 23.62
